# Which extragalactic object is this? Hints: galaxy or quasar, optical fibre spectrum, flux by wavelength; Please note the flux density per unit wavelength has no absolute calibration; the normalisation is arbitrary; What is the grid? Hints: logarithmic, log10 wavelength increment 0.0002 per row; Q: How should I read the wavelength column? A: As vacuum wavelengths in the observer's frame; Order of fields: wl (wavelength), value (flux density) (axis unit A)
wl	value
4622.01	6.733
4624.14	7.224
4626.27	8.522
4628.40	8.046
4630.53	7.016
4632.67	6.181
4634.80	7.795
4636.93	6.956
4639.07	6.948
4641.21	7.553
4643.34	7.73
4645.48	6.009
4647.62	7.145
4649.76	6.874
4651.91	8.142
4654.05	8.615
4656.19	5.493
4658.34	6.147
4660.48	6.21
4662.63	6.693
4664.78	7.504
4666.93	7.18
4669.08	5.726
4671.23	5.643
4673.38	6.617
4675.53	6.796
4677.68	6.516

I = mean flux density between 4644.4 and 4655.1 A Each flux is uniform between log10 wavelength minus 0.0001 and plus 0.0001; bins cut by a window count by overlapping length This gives 7.35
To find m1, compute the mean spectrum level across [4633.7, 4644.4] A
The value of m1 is 7.4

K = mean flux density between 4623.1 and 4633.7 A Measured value 7.4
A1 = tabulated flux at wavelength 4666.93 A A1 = 7.18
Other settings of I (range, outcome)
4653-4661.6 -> 6.61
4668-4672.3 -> 5.69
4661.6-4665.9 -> 7.1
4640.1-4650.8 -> 7.06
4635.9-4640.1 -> 6.95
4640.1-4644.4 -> 7.64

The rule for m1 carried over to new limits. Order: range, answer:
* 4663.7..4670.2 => 6.79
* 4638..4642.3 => 7.26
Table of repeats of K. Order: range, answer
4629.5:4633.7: 6.59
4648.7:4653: 7.51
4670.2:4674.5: 6.15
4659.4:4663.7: 6.45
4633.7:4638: 7.38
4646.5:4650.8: 7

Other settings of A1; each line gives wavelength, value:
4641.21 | 7.553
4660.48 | 6.21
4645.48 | 6.009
